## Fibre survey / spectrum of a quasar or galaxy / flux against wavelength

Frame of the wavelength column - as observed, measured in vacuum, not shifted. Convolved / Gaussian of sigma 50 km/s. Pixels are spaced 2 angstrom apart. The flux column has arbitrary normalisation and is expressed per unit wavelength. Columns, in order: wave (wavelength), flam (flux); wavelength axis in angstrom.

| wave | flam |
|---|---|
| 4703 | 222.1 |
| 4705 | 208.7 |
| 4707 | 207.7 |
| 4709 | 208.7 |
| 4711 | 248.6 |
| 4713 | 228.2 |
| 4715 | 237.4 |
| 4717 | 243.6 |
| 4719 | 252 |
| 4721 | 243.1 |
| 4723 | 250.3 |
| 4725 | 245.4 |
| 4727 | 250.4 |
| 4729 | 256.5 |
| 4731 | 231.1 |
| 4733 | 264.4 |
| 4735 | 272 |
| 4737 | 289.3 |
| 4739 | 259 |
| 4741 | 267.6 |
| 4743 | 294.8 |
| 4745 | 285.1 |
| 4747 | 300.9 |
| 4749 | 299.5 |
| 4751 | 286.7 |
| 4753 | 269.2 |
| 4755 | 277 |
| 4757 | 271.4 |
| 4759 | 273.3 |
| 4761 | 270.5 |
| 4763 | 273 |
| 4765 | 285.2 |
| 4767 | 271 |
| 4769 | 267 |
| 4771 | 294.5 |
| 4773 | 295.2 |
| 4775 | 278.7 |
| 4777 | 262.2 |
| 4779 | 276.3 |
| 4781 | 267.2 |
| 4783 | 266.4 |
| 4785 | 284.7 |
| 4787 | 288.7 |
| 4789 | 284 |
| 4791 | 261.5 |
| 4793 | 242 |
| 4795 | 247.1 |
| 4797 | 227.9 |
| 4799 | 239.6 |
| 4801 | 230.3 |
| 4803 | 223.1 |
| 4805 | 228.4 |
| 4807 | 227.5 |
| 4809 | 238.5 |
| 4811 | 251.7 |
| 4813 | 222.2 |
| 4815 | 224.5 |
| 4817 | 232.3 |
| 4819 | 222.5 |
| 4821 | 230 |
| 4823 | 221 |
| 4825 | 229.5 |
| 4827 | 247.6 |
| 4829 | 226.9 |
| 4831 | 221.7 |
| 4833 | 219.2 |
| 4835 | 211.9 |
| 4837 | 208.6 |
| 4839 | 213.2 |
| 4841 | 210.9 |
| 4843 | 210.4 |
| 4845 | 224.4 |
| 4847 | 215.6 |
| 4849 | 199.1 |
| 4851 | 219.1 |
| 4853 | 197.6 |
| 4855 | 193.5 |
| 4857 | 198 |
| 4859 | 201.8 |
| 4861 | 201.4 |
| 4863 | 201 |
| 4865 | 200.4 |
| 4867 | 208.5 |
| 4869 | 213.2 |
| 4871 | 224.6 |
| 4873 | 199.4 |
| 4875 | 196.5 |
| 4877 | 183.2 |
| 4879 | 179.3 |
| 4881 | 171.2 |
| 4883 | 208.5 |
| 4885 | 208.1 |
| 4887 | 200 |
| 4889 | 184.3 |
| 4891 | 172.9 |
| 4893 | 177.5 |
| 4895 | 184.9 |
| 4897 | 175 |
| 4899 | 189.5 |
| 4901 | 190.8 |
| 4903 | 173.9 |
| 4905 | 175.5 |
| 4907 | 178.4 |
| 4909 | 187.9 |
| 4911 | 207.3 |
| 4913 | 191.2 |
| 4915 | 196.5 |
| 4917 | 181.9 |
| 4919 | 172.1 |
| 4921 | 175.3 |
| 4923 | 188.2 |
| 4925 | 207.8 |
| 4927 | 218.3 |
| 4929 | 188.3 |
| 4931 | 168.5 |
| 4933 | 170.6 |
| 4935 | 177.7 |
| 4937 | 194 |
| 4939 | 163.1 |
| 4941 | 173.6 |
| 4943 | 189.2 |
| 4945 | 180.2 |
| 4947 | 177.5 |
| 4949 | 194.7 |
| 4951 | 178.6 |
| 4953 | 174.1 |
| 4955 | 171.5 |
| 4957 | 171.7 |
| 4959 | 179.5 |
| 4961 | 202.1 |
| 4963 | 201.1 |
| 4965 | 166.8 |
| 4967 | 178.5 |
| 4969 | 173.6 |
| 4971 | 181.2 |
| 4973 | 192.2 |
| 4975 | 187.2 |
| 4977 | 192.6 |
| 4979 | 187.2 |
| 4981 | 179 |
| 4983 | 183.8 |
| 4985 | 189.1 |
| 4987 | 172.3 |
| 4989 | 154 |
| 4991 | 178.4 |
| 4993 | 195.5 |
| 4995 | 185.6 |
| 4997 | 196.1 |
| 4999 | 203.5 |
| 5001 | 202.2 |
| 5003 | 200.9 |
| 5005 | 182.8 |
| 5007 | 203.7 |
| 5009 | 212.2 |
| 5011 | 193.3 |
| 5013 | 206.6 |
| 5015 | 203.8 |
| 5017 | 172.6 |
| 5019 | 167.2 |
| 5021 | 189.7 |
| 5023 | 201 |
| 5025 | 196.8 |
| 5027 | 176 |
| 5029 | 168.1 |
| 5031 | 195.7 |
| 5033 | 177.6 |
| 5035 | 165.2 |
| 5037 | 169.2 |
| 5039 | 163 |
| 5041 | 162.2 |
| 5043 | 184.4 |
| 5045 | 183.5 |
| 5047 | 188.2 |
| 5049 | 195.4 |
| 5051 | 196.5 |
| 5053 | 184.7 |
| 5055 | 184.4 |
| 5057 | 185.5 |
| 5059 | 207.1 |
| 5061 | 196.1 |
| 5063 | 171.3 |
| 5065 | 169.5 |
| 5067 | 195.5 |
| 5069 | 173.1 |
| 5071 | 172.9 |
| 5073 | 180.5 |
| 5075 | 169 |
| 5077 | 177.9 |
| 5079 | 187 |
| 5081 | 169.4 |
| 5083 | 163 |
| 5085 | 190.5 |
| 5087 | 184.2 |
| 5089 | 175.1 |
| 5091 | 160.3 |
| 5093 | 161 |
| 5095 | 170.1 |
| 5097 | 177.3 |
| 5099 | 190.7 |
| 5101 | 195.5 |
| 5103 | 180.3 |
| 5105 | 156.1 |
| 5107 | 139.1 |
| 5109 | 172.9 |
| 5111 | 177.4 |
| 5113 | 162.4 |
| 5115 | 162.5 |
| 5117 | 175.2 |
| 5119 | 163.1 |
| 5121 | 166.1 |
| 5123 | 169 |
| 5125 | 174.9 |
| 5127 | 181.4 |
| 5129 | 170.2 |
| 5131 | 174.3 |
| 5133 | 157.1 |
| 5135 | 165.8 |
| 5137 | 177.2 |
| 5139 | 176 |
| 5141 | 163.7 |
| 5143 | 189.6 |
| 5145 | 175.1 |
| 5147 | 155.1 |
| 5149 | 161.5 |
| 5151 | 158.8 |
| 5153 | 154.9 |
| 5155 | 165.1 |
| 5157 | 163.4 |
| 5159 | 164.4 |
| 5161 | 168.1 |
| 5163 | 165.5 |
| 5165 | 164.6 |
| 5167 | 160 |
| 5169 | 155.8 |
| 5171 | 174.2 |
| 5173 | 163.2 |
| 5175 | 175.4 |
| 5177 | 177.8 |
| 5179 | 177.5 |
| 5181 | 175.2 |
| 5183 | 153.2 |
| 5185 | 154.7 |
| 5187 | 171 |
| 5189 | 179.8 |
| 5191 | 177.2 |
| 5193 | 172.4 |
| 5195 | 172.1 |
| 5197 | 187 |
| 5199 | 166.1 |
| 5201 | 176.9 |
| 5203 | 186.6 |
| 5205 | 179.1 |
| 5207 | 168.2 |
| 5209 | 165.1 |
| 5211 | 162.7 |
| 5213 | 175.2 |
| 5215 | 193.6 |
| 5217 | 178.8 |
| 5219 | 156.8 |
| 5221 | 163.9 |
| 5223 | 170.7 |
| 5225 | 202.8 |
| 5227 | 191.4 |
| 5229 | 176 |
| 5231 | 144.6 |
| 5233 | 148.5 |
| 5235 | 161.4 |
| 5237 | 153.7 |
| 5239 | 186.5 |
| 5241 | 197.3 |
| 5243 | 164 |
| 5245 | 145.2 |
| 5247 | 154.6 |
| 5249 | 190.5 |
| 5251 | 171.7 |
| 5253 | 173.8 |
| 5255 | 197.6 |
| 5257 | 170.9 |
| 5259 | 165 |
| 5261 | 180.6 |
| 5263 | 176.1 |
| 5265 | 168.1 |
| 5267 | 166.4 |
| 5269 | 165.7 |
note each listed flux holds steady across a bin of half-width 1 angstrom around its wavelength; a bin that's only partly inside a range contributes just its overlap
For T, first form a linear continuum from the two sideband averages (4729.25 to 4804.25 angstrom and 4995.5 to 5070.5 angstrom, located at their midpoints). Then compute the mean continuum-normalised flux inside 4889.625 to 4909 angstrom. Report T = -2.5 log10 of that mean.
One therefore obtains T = 0.26 mag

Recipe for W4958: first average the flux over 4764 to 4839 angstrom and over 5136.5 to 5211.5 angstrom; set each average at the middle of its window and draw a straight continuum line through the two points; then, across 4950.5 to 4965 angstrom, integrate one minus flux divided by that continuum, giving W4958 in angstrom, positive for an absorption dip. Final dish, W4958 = 2.2 angstrom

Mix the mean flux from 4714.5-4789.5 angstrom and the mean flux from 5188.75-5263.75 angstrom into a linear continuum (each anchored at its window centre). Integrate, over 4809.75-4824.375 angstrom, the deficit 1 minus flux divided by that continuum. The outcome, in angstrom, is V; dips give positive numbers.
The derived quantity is 1.6 angstrom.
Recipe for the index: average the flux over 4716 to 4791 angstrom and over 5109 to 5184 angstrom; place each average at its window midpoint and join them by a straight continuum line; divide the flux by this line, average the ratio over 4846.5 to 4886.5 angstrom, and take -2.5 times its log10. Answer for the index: 0.20 mag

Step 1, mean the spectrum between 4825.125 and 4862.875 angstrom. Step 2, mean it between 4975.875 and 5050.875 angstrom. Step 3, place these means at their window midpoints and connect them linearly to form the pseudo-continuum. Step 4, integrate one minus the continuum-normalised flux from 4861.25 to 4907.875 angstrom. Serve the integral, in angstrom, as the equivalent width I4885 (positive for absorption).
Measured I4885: 3.4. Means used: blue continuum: 212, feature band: 191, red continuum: 186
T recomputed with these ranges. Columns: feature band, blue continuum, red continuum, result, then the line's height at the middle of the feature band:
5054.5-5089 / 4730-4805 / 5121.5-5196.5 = 0.060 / 191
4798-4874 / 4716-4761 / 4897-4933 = 0.024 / 223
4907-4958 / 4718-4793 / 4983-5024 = 0.163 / 214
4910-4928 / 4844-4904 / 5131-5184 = -0.008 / 192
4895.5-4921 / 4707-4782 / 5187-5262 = 0.257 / 234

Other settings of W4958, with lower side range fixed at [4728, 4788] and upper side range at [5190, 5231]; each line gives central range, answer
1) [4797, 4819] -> 2.8 angstrom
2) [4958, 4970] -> 2.4 angstrom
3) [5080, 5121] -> 5.9 angstrom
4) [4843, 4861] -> 3.5 angstrom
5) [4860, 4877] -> 3.2 angstrom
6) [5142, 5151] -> 1.0 angstrom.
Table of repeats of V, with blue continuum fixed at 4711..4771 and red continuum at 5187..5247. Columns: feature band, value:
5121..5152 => 3.01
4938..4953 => 3.10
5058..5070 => 1.01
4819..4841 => 2.33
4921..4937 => 2.87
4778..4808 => 0.36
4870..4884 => 2.62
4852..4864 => 2.18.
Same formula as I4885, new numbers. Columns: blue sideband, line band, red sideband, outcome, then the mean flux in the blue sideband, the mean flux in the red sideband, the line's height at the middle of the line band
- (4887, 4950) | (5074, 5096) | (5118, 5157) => -0.2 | 184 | 168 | 172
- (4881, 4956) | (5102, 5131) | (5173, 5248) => 1.2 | 185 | 171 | 176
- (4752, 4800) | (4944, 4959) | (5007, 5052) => 2.3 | 270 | 185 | 211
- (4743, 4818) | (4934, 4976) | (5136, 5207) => 7.6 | 263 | 170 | 221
